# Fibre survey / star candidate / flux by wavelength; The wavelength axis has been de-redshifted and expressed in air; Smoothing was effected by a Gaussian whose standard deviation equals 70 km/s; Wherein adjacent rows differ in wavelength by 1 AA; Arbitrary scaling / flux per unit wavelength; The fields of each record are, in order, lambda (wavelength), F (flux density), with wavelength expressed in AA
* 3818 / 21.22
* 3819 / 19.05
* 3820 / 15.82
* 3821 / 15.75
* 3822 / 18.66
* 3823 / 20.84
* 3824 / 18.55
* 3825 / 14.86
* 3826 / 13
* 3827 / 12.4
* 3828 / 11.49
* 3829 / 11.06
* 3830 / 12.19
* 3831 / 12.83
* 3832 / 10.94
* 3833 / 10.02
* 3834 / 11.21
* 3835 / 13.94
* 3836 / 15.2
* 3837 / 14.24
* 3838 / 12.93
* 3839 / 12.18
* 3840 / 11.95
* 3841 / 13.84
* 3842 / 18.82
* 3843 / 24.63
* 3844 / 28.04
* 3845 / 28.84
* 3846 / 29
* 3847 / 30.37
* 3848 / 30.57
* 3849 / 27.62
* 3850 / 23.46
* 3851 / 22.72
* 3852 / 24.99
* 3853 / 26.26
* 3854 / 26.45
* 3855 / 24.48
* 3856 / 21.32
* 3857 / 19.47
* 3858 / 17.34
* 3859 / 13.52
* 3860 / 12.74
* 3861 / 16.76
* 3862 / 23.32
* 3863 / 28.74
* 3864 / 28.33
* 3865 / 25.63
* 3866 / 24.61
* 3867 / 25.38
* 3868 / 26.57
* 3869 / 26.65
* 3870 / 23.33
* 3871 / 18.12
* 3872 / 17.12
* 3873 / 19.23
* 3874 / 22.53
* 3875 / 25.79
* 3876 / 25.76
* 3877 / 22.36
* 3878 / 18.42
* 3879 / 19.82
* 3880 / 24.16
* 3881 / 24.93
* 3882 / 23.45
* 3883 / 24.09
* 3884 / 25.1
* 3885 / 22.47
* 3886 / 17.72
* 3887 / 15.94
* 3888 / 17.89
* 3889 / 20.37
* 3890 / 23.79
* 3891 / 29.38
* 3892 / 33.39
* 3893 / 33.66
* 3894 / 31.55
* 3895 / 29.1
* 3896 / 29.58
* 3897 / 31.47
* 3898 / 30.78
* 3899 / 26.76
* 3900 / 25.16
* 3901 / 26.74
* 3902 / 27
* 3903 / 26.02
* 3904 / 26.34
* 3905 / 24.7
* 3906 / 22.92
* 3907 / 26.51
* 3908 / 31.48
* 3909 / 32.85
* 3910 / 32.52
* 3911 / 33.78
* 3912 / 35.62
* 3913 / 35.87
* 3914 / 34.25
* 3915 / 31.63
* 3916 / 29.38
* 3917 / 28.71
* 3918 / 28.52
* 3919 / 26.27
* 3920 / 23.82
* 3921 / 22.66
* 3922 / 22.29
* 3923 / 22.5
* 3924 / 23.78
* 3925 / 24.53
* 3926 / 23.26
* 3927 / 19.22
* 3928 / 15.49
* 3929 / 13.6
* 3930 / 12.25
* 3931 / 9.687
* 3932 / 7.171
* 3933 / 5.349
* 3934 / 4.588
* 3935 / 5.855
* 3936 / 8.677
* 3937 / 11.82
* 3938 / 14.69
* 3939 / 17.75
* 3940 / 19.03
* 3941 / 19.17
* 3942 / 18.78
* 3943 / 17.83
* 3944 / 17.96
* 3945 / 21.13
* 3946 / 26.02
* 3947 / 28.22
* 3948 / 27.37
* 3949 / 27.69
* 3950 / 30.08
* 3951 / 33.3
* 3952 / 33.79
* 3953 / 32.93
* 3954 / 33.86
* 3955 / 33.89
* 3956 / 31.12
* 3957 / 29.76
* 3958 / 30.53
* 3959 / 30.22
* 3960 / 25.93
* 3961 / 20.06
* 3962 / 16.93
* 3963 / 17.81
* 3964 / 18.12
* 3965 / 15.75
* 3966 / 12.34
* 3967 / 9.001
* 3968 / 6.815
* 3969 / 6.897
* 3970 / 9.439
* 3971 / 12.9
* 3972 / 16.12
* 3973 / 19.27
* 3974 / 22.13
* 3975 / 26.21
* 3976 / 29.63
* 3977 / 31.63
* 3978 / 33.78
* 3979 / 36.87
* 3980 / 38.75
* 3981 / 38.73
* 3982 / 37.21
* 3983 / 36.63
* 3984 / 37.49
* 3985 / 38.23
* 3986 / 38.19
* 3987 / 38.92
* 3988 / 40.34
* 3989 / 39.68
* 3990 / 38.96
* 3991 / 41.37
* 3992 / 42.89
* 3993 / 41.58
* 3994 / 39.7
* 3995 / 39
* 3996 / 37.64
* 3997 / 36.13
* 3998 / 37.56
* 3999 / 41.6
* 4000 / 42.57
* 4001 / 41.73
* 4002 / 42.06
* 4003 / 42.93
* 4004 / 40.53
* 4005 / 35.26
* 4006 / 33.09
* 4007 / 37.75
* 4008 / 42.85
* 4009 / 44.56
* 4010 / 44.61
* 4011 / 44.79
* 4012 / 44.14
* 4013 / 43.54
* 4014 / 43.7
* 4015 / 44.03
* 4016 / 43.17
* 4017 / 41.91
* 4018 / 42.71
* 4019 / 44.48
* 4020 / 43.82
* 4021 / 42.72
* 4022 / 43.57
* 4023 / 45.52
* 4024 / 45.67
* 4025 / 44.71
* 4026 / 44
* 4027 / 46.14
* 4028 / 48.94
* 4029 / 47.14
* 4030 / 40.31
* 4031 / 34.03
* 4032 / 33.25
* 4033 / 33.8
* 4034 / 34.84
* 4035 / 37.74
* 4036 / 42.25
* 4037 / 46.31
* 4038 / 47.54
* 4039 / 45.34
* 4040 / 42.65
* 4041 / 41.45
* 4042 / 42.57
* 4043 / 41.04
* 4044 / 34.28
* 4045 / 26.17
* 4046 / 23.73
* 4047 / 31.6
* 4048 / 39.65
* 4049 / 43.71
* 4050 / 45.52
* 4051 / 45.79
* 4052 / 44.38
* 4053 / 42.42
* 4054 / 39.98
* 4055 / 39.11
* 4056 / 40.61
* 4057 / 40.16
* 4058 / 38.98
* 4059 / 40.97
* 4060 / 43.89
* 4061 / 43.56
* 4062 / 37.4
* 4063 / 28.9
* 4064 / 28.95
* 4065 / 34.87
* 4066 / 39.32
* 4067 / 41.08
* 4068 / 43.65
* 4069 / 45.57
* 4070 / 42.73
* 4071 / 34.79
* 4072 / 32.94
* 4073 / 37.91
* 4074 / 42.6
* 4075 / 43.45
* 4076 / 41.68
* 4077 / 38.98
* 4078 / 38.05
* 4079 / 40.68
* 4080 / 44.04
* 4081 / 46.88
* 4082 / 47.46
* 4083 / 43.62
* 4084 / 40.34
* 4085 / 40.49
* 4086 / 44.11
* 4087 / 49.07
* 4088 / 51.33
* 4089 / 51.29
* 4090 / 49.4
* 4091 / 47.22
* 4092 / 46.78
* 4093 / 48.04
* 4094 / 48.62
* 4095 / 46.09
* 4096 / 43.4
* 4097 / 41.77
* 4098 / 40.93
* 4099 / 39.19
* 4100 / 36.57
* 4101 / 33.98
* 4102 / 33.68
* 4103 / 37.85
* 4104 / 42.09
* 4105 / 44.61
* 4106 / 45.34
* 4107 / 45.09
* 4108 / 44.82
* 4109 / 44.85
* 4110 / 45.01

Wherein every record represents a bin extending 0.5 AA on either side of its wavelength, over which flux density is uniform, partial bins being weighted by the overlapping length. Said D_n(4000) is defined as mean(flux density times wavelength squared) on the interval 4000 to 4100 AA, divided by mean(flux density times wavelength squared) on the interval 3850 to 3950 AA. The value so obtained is 1.95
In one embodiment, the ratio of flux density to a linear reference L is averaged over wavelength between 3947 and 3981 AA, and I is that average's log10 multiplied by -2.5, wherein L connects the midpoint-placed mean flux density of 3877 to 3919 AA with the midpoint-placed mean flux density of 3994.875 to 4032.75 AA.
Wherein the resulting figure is 0.40 mag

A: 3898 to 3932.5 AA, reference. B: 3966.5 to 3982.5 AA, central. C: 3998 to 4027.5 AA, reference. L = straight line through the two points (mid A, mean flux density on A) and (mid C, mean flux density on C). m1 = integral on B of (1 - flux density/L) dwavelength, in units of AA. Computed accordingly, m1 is 5.6 AA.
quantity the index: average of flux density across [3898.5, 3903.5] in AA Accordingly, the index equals 26.3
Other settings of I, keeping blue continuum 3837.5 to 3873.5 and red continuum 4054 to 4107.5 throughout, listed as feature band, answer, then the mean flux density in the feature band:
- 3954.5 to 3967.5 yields 0.36 mag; 22.4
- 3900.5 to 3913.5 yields -0.10 mag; 29.4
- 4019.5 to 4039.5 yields -0.14 mag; 42.4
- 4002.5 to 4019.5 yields -0.18 mag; 42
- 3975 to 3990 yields -0.10 mag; 36.6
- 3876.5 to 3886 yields 0.10 mag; 22.5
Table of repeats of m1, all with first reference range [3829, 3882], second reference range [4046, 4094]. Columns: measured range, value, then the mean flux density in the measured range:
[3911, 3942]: 8.3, 20.1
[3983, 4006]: -3.5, 39.5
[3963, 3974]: 6.4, 13.3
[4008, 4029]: -4.4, 44.4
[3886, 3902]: -1.4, 26.7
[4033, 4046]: -0.2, 39.3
